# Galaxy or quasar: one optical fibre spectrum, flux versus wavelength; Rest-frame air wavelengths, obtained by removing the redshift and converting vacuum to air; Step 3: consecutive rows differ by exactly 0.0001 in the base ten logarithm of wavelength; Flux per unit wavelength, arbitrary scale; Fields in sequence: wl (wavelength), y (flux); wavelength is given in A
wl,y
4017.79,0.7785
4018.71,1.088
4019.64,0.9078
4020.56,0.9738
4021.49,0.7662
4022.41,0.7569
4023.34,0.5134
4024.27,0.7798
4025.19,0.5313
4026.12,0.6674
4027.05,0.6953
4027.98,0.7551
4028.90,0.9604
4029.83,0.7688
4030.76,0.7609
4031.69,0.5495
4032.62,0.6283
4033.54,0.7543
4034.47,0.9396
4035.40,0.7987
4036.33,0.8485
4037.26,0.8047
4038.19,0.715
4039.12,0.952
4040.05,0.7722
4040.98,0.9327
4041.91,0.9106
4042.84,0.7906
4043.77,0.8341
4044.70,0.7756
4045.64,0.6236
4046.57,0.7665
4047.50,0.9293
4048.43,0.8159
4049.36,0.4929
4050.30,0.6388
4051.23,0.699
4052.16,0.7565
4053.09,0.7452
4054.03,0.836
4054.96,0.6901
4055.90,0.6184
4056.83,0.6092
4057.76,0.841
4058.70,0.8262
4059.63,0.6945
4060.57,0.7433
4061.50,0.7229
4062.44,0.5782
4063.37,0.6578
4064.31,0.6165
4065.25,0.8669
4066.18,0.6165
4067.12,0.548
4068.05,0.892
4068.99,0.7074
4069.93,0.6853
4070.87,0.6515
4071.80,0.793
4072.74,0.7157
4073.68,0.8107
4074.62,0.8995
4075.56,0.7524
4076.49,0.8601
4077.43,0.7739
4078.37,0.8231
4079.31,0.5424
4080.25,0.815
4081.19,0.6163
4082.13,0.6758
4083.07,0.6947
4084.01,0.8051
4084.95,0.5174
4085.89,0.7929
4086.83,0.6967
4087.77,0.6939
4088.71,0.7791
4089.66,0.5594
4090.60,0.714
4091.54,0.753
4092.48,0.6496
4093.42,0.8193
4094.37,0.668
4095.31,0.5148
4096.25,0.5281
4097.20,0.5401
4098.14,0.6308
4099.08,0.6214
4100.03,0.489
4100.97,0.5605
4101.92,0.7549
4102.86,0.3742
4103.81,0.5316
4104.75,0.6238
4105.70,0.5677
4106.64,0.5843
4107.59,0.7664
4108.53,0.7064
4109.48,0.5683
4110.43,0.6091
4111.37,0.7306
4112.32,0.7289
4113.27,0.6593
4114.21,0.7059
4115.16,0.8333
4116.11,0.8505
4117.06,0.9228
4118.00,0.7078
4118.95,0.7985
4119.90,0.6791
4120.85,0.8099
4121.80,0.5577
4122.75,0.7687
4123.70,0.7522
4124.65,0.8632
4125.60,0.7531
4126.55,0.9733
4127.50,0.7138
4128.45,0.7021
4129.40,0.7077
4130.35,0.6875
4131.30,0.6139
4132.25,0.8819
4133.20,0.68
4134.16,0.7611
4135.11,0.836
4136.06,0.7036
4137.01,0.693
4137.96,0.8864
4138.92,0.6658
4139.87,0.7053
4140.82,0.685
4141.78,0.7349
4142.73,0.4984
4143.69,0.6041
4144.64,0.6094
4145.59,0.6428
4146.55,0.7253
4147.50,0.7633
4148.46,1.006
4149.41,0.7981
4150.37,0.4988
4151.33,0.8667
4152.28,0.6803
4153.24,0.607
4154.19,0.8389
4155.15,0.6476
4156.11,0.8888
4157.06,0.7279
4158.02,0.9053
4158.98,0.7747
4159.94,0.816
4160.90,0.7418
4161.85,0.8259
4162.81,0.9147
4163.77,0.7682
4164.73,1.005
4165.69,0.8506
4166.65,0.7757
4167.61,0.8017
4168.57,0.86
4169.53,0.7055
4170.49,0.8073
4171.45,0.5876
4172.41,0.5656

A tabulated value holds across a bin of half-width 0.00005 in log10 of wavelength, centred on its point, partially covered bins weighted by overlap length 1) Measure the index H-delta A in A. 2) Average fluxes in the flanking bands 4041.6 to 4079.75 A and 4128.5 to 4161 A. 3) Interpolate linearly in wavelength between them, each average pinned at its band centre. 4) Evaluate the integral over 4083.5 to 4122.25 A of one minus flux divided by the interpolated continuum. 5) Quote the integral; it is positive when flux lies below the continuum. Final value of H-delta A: 3.41 A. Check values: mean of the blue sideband 0.735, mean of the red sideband 0.731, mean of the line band 0.669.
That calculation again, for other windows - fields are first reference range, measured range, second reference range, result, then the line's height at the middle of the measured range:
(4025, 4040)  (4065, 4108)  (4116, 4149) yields 4.13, 0.75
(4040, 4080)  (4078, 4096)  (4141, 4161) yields 1.21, 0.738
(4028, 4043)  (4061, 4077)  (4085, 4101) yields -0.38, 0.713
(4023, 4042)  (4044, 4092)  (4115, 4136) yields 2.66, 0.763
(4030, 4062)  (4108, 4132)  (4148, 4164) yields 1.16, 0.775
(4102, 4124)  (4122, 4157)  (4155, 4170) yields 1.07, 0.757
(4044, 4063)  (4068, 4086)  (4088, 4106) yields -1.95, 0.664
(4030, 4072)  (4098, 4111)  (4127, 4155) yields 2.28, 0.727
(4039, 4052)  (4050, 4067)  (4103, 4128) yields 1.31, 0.765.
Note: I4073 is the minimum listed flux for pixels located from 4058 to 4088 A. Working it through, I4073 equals 0.5174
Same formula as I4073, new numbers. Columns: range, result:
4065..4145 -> 0.3742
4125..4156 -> 0.4984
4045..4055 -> 0.4929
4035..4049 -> 0.6236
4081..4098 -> 0.5148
